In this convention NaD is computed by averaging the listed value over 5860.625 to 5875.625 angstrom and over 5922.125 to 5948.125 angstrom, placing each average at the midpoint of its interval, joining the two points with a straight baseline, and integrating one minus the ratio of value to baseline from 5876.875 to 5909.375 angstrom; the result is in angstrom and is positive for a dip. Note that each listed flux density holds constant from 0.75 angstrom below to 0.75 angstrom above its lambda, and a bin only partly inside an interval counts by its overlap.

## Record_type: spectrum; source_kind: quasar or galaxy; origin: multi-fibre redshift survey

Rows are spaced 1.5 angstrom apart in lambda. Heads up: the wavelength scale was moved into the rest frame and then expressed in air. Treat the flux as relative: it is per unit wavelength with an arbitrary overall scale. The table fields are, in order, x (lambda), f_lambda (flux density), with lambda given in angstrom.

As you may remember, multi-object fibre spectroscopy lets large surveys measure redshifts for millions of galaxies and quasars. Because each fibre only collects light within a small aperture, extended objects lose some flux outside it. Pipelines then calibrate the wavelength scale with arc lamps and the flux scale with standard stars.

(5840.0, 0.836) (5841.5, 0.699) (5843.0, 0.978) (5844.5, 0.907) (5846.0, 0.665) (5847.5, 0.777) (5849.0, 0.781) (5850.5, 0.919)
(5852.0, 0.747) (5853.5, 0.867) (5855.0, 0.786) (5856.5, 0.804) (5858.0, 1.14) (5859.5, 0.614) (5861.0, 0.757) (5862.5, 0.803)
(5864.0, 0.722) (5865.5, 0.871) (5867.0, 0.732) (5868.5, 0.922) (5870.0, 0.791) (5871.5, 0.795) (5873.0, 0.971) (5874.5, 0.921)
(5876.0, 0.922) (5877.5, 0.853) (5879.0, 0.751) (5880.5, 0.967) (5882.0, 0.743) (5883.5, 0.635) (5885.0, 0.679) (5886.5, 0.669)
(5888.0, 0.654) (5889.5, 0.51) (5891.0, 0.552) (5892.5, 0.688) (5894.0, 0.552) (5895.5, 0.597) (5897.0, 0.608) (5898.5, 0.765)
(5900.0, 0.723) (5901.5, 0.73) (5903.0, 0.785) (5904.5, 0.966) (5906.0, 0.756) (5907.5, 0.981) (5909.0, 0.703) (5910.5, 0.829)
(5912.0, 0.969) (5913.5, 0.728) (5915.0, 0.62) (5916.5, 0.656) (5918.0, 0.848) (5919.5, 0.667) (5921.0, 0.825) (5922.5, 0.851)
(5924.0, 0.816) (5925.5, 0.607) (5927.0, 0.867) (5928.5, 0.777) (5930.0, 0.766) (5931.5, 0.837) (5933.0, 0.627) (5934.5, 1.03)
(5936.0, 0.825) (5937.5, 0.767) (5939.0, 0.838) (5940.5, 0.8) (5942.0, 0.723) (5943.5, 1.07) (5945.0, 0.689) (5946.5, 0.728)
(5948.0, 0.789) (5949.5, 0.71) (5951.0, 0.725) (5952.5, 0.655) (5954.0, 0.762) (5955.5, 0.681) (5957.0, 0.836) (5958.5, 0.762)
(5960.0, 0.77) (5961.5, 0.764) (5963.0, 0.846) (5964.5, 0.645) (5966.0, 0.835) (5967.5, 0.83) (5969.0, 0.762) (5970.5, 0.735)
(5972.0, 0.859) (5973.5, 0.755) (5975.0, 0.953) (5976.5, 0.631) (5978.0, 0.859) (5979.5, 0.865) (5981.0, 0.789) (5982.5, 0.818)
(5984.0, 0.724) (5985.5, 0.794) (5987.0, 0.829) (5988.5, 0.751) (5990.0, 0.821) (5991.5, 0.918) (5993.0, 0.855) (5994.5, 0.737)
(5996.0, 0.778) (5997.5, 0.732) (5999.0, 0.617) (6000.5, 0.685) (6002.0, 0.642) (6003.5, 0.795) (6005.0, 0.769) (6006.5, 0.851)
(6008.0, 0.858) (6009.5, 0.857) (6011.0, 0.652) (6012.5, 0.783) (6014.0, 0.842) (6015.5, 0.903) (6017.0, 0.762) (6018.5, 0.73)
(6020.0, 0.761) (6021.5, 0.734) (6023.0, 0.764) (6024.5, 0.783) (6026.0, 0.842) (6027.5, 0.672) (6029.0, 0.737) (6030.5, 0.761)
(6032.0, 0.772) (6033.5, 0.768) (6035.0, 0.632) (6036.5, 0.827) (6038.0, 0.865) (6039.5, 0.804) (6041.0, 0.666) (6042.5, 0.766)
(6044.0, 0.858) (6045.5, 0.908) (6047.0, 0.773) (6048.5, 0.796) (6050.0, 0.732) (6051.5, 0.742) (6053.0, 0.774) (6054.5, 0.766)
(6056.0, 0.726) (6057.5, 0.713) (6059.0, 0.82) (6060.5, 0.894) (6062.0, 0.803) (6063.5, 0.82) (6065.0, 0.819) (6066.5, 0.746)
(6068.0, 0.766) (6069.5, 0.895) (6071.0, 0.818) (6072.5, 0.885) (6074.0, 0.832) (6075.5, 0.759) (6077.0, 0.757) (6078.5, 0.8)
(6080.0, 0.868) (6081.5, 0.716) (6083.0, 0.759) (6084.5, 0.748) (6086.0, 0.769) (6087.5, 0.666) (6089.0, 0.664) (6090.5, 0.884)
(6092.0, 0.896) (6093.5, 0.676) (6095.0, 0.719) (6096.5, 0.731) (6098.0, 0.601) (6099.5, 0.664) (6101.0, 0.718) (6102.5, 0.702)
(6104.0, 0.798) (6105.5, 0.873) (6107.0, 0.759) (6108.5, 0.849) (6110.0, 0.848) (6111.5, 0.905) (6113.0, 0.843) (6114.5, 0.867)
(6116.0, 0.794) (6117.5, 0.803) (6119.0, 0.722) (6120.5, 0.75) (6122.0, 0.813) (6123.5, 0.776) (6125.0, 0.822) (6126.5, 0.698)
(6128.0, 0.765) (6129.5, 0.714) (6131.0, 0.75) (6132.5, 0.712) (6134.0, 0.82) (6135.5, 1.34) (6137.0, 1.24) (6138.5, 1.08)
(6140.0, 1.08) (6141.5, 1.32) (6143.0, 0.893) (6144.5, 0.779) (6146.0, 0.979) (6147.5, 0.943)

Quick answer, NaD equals 3.9 angstrom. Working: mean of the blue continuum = 0.833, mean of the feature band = 0.721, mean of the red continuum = 0.8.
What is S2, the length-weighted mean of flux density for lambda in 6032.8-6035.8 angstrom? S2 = 0.701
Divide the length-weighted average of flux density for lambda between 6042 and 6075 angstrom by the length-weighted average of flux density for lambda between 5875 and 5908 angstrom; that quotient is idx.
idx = 1.1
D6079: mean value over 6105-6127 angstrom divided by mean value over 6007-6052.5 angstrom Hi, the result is 1.04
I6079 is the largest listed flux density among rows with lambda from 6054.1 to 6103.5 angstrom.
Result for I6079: 0.896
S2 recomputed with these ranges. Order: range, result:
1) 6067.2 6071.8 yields 0.826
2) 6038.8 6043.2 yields 0.744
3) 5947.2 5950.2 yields 0.75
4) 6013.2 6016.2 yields 0.87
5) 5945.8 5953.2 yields 0.722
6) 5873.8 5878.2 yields 0.899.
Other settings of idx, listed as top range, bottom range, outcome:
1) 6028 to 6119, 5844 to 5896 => 1.01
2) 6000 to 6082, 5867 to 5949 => 1.01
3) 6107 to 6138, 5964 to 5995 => 1.05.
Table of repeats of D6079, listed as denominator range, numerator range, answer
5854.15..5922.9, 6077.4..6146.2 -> 1.07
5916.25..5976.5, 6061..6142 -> 1.05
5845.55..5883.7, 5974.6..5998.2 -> 0.98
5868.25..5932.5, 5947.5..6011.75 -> 1.02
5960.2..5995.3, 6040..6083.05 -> 0.99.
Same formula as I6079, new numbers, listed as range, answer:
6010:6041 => 0.903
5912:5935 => 1.03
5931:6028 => 1.07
